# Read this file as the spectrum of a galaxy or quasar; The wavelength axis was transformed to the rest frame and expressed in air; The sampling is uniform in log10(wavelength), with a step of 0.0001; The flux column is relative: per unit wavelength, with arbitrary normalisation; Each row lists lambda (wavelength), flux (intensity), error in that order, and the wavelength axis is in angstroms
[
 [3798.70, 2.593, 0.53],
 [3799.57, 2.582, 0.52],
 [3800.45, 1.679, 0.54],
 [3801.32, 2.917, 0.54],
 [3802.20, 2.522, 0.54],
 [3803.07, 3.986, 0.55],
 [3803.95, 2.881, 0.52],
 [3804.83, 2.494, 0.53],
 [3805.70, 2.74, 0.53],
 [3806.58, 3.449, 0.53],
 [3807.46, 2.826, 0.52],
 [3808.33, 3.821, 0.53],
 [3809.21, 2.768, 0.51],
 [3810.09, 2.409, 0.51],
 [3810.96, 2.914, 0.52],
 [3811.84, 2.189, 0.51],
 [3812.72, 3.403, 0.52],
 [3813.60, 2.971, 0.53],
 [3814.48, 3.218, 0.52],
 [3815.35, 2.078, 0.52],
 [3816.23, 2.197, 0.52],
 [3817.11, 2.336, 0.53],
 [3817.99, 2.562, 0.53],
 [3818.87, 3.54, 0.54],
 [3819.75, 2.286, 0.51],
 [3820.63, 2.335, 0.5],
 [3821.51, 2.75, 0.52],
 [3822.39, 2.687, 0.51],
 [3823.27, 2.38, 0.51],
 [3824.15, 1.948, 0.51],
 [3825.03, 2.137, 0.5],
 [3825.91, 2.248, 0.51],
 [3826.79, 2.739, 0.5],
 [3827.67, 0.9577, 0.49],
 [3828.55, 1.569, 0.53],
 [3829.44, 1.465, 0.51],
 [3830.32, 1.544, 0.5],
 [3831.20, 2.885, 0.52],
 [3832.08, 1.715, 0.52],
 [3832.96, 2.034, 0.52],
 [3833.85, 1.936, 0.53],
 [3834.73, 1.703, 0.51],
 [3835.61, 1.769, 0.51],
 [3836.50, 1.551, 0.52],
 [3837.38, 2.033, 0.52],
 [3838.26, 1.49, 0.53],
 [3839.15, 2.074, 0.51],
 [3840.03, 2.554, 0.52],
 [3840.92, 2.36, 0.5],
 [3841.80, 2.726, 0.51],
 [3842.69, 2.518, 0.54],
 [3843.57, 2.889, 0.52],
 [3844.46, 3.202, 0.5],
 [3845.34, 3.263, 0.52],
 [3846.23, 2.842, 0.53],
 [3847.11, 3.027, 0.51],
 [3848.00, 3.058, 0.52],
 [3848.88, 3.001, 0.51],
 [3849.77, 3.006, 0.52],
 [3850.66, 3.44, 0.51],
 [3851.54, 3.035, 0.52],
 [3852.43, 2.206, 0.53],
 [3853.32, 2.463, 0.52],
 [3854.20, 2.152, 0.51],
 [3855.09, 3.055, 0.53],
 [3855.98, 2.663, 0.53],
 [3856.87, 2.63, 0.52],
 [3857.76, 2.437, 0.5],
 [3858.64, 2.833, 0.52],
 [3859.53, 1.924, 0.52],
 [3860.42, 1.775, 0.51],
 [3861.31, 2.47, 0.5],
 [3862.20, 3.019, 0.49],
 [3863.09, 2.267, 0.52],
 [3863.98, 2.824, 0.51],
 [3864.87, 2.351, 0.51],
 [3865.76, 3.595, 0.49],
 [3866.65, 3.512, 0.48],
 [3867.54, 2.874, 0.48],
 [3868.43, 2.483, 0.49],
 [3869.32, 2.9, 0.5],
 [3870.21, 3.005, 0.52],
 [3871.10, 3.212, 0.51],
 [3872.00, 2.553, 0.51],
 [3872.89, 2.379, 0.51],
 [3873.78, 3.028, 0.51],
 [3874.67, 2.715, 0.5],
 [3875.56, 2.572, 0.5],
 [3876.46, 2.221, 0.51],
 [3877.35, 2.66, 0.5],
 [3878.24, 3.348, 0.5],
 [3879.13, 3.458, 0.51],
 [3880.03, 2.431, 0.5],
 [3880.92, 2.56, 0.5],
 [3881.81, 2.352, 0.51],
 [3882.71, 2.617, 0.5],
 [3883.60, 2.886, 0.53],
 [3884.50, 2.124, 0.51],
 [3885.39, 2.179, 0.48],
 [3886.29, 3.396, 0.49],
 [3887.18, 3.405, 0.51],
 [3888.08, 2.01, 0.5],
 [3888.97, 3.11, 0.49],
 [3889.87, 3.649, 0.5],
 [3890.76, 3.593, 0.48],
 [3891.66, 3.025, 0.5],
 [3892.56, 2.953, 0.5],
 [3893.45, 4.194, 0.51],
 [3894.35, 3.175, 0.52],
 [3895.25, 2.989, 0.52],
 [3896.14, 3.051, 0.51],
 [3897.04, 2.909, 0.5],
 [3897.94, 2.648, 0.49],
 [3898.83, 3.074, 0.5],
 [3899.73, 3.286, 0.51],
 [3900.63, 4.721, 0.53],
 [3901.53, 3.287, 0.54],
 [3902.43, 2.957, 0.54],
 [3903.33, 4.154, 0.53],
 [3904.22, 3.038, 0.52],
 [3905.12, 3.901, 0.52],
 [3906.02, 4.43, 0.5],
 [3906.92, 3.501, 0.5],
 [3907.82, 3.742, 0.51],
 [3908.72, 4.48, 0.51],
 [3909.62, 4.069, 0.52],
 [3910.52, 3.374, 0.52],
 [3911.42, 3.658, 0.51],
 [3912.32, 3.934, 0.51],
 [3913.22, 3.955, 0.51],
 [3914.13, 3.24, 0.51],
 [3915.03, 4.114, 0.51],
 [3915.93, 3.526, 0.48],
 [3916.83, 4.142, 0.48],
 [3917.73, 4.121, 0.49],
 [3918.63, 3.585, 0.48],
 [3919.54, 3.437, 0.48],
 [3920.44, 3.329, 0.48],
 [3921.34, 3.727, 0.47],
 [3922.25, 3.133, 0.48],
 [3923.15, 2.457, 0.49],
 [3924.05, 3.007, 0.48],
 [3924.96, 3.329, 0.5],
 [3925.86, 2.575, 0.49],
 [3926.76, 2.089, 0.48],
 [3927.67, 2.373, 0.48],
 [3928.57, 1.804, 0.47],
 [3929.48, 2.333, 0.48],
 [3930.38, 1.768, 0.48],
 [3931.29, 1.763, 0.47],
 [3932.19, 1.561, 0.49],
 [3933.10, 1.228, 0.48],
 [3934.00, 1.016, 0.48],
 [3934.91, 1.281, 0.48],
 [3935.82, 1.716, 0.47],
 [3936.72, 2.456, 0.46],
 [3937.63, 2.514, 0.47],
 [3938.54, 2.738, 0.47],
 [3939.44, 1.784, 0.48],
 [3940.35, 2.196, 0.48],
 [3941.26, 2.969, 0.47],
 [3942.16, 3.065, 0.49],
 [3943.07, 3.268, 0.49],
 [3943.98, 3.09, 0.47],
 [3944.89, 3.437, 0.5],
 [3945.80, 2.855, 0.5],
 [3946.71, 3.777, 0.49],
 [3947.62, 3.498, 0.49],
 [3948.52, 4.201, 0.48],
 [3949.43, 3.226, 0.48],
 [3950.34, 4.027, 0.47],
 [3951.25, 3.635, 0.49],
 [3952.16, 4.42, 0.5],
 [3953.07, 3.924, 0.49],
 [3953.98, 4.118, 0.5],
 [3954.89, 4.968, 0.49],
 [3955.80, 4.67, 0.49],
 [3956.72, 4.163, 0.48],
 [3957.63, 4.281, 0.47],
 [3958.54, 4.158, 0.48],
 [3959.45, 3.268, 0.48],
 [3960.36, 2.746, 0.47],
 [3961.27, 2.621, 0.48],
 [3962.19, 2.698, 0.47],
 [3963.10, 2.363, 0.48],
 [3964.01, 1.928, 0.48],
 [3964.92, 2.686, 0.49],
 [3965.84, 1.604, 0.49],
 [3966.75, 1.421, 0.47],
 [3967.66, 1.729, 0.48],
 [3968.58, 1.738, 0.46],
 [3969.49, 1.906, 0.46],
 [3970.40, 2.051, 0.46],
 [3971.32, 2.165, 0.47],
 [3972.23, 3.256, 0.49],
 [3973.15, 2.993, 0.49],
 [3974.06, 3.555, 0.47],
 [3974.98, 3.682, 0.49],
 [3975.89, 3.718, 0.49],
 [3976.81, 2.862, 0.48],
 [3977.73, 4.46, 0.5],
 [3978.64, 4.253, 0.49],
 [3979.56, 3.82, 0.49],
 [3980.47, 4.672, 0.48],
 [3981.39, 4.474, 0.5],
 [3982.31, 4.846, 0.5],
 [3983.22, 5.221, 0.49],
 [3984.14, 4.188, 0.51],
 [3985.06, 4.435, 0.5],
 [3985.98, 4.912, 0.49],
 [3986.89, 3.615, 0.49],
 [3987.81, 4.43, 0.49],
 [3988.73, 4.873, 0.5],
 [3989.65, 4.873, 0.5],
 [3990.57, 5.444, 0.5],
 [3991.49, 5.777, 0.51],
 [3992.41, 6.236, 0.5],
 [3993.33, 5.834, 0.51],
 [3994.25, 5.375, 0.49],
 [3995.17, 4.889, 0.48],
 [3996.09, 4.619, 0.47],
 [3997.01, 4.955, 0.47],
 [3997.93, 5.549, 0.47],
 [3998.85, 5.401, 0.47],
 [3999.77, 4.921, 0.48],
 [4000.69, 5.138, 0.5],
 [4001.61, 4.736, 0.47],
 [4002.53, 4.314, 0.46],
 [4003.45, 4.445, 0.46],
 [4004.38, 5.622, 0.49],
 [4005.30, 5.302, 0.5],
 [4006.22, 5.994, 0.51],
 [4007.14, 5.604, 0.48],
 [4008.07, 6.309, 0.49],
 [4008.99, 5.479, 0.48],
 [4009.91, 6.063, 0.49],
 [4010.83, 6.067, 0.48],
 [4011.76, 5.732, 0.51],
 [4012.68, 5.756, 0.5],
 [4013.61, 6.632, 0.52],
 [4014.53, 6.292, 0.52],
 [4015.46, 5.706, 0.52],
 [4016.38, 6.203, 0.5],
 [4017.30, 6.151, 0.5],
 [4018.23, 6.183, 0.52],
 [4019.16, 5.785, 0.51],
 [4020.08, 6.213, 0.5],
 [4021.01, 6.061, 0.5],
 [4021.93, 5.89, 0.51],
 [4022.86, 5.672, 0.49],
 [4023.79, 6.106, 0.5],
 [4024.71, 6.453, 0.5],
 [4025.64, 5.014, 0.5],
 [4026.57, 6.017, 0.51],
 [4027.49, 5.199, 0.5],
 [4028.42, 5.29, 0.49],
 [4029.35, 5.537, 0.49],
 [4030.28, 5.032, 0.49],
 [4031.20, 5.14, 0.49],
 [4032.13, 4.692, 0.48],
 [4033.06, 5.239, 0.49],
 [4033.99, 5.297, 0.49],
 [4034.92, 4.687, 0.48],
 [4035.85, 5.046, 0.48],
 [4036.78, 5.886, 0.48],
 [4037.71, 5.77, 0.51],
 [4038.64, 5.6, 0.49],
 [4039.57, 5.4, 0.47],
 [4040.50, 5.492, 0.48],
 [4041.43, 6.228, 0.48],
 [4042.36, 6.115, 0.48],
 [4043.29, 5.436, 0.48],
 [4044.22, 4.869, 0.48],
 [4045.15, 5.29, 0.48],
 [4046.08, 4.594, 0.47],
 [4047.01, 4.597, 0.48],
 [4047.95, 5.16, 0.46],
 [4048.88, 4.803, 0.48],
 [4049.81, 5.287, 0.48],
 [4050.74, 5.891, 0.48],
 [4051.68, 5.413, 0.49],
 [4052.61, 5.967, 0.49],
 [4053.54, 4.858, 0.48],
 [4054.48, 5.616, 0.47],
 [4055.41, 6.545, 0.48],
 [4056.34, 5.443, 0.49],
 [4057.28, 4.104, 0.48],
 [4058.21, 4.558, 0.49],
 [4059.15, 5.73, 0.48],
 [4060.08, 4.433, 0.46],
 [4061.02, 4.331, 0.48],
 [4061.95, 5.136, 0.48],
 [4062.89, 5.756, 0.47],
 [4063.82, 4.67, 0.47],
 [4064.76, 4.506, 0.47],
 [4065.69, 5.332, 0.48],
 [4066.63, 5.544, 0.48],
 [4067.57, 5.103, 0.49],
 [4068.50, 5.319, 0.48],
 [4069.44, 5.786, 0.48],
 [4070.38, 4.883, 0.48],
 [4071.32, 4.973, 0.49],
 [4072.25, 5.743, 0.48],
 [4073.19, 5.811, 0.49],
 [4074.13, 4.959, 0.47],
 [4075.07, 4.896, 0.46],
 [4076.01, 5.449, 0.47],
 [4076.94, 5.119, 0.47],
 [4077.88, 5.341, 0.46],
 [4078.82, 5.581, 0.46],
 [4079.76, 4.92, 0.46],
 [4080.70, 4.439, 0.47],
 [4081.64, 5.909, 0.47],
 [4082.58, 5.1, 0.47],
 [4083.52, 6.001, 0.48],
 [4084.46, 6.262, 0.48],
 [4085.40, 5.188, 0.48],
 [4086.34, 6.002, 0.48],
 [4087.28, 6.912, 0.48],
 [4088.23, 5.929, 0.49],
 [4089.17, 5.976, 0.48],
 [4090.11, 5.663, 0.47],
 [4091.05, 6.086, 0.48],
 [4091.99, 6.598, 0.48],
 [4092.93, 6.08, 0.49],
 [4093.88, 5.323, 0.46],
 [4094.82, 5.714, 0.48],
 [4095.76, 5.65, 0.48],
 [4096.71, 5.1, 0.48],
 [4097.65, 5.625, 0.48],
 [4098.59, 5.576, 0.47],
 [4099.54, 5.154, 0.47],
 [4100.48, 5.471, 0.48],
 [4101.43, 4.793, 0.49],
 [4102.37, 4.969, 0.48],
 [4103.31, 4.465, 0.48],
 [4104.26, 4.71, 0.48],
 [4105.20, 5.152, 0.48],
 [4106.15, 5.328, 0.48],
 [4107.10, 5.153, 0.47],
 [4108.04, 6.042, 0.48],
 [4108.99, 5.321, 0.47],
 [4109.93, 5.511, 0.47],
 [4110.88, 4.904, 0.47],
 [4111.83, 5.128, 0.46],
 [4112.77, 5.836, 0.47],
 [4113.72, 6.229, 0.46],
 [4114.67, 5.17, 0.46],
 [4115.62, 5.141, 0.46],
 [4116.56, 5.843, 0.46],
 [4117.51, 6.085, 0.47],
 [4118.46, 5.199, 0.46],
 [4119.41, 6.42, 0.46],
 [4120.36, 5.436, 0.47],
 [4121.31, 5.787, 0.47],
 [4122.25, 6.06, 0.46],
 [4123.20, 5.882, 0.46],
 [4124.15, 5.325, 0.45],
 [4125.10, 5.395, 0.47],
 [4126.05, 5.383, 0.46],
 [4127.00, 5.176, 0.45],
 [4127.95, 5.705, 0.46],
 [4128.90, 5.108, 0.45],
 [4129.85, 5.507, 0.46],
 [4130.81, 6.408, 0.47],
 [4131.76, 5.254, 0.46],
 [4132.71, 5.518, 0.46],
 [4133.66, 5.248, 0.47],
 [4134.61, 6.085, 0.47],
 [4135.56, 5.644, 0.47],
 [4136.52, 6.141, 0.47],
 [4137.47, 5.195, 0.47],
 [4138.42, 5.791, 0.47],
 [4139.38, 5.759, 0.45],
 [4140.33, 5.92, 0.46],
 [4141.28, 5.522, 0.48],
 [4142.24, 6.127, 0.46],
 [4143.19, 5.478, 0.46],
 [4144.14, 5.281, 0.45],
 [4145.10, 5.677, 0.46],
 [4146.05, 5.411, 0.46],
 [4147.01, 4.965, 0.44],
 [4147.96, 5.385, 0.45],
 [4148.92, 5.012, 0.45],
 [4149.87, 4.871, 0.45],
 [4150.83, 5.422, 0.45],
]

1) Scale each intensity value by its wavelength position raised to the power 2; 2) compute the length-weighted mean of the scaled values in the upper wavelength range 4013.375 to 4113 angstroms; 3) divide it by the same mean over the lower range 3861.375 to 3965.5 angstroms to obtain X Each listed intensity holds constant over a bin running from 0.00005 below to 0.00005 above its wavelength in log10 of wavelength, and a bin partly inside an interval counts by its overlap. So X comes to 1.9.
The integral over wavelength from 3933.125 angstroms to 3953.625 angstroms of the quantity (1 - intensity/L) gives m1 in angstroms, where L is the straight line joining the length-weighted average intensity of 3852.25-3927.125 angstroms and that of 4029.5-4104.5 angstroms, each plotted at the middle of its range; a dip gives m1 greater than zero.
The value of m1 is 4.65 angstroms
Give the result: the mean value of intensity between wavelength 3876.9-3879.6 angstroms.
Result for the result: 3.15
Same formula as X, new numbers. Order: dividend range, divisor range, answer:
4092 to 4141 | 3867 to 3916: 1.94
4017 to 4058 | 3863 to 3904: 1.98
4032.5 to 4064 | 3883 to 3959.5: 1.76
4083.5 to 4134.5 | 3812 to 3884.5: 2.50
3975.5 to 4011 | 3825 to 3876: 2.14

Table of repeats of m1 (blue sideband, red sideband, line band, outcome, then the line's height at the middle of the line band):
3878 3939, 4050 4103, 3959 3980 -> 6.2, 3.89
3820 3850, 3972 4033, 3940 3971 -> 8.6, 4.36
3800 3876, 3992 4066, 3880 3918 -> 1.6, 3.48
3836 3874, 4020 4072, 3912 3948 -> 8.7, 3.71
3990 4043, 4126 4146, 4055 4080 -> 1.8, 5.59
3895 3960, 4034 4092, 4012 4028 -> -4.3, 4.7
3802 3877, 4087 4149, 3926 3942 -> 7.0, 3.58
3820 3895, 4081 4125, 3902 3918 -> -2.8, 3.24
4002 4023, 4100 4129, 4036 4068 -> 2.2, 5.66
